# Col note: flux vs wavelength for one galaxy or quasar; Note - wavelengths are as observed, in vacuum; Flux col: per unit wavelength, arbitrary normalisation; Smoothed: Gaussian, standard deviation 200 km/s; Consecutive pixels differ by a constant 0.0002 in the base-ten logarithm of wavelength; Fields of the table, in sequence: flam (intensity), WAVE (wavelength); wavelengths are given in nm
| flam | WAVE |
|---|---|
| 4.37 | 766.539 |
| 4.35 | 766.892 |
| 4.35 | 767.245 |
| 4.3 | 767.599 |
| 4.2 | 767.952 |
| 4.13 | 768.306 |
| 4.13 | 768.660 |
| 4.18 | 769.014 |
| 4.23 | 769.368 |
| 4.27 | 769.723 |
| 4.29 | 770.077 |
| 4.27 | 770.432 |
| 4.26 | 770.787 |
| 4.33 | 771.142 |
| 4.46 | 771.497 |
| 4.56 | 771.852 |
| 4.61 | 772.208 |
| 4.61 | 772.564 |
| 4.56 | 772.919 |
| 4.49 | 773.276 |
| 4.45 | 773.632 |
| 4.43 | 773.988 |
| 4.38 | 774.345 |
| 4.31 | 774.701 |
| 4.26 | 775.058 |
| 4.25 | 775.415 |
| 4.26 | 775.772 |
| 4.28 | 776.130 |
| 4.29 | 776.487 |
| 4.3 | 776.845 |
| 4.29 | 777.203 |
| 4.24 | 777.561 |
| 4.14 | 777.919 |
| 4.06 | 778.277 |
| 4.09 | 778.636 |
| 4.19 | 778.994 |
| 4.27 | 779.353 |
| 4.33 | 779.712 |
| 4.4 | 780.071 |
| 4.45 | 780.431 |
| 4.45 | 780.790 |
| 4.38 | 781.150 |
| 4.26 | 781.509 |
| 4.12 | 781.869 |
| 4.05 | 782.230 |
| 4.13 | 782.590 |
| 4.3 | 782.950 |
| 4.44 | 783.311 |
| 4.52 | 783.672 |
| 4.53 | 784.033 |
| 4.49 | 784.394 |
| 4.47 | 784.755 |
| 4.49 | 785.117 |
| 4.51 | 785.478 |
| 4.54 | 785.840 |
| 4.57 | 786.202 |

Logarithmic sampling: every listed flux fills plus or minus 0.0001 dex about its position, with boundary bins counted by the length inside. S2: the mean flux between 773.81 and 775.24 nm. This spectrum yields 4.35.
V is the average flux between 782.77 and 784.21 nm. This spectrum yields 4.45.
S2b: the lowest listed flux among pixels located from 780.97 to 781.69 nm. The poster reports 4.26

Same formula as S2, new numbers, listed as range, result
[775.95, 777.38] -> 4.29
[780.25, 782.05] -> 4.33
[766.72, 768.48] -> 4.27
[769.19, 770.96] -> 4.26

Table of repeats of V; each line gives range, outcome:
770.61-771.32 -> 4.3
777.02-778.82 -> 4.17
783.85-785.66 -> 4.5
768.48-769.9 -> 4.2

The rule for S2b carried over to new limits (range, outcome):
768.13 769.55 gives 4.13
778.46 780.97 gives 4.09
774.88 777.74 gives 4.24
